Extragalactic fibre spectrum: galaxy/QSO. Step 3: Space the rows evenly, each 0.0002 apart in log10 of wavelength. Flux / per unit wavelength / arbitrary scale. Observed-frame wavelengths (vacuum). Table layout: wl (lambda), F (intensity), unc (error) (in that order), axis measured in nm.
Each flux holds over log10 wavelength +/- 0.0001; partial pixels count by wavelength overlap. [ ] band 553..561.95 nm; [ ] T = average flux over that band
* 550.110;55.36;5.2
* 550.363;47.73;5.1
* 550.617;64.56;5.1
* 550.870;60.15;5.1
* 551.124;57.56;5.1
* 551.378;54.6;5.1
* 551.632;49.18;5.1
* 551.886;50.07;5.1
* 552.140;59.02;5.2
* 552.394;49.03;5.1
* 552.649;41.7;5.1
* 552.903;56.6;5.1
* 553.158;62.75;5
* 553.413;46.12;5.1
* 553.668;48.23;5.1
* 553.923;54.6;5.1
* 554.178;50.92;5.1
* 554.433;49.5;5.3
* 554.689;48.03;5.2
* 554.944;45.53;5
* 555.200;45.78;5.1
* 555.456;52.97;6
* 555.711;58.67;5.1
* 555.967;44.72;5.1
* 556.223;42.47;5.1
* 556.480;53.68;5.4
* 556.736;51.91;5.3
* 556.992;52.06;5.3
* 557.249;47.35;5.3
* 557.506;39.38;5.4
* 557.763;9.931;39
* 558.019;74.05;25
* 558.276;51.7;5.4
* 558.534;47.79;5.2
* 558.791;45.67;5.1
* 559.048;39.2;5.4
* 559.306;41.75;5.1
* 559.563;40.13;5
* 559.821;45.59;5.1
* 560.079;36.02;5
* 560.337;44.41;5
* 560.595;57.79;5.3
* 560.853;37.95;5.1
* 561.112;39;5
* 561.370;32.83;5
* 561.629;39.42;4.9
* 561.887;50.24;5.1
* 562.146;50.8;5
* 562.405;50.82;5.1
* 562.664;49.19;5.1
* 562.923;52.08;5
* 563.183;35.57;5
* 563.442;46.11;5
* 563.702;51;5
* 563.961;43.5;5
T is 46.5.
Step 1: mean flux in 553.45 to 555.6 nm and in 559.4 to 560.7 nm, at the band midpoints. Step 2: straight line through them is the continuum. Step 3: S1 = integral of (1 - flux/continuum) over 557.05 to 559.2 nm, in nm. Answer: 0.073 nm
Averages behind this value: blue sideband 49.4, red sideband 44.5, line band 44.6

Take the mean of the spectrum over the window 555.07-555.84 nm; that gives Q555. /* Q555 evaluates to 52.5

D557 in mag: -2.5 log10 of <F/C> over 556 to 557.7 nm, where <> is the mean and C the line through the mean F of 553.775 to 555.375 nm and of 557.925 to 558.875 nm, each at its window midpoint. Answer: 0.14 mag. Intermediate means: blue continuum 49.2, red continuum 54.5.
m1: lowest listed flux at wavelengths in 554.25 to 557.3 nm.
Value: 42.47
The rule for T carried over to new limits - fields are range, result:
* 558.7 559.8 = 41.9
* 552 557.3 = 50.6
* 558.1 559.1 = 47.9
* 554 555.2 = 48.5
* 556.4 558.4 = 47.4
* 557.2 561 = 43.8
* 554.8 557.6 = 48.7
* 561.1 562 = 40.4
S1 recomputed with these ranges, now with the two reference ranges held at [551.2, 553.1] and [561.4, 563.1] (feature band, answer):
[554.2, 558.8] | 0.19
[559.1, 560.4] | 0.20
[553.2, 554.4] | 0.01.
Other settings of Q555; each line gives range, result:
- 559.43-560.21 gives 40.6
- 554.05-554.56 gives 50.3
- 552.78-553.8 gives 53.4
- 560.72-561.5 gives 36.7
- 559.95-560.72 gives 46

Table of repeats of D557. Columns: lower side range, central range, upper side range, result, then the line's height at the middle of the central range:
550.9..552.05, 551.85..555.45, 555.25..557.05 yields 0.03 mag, 52.3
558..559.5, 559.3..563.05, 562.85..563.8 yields 0.05 mag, 46.7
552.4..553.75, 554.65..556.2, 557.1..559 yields -0.02 mag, 48.1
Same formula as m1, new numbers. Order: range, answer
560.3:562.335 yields 32.83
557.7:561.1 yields 9.931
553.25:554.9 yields 46.12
